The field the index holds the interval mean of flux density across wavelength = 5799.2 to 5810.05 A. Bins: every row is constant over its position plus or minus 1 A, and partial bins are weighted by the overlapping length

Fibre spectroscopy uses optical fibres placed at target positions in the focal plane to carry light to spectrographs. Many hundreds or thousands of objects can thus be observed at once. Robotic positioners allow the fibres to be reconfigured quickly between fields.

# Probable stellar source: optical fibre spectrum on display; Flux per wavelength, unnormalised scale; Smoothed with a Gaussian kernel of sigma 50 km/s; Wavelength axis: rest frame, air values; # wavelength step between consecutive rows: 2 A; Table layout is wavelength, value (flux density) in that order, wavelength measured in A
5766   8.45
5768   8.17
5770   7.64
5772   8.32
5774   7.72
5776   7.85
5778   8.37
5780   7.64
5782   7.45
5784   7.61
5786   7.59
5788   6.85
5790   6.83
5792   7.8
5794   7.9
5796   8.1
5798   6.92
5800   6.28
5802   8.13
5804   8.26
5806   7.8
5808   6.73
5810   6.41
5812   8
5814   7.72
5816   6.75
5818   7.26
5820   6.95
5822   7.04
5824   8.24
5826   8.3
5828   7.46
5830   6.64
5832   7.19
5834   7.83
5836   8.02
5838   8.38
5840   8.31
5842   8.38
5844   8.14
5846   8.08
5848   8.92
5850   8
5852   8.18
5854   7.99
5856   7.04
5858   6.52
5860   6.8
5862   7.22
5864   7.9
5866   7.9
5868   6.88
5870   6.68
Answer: 7.36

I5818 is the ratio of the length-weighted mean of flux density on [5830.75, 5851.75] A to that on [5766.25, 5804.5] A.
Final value 1.06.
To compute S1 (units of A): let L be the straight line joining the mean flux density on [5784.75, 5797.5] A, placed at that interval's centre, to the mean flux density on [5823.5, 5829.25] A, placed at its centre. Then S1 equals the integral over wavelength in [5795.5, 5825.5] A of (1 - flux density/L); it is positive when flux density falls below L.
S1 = 1.4 A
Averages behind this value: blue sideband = 7.49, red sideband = 7.92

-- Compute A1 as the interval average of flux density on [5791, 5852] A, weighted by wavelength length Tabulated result 7.67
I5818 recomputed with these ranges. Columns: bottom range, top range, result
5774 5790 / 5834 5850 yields 1.09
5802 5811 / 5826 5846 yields 1.06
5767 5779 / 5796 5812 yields 0.91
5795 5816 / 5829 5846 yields 1.06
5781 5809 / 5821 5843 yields 1.05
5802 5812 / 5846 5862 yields 1.02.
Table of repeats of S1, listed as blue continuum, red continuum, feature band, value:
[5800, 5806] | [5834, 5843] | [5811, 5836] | 1.8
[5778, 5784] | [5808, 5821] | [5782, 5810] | 0.1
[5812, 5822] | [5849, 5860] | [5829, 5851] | -1.8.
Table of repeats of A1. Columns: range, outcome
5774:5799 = 7.58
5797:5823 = 7.25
